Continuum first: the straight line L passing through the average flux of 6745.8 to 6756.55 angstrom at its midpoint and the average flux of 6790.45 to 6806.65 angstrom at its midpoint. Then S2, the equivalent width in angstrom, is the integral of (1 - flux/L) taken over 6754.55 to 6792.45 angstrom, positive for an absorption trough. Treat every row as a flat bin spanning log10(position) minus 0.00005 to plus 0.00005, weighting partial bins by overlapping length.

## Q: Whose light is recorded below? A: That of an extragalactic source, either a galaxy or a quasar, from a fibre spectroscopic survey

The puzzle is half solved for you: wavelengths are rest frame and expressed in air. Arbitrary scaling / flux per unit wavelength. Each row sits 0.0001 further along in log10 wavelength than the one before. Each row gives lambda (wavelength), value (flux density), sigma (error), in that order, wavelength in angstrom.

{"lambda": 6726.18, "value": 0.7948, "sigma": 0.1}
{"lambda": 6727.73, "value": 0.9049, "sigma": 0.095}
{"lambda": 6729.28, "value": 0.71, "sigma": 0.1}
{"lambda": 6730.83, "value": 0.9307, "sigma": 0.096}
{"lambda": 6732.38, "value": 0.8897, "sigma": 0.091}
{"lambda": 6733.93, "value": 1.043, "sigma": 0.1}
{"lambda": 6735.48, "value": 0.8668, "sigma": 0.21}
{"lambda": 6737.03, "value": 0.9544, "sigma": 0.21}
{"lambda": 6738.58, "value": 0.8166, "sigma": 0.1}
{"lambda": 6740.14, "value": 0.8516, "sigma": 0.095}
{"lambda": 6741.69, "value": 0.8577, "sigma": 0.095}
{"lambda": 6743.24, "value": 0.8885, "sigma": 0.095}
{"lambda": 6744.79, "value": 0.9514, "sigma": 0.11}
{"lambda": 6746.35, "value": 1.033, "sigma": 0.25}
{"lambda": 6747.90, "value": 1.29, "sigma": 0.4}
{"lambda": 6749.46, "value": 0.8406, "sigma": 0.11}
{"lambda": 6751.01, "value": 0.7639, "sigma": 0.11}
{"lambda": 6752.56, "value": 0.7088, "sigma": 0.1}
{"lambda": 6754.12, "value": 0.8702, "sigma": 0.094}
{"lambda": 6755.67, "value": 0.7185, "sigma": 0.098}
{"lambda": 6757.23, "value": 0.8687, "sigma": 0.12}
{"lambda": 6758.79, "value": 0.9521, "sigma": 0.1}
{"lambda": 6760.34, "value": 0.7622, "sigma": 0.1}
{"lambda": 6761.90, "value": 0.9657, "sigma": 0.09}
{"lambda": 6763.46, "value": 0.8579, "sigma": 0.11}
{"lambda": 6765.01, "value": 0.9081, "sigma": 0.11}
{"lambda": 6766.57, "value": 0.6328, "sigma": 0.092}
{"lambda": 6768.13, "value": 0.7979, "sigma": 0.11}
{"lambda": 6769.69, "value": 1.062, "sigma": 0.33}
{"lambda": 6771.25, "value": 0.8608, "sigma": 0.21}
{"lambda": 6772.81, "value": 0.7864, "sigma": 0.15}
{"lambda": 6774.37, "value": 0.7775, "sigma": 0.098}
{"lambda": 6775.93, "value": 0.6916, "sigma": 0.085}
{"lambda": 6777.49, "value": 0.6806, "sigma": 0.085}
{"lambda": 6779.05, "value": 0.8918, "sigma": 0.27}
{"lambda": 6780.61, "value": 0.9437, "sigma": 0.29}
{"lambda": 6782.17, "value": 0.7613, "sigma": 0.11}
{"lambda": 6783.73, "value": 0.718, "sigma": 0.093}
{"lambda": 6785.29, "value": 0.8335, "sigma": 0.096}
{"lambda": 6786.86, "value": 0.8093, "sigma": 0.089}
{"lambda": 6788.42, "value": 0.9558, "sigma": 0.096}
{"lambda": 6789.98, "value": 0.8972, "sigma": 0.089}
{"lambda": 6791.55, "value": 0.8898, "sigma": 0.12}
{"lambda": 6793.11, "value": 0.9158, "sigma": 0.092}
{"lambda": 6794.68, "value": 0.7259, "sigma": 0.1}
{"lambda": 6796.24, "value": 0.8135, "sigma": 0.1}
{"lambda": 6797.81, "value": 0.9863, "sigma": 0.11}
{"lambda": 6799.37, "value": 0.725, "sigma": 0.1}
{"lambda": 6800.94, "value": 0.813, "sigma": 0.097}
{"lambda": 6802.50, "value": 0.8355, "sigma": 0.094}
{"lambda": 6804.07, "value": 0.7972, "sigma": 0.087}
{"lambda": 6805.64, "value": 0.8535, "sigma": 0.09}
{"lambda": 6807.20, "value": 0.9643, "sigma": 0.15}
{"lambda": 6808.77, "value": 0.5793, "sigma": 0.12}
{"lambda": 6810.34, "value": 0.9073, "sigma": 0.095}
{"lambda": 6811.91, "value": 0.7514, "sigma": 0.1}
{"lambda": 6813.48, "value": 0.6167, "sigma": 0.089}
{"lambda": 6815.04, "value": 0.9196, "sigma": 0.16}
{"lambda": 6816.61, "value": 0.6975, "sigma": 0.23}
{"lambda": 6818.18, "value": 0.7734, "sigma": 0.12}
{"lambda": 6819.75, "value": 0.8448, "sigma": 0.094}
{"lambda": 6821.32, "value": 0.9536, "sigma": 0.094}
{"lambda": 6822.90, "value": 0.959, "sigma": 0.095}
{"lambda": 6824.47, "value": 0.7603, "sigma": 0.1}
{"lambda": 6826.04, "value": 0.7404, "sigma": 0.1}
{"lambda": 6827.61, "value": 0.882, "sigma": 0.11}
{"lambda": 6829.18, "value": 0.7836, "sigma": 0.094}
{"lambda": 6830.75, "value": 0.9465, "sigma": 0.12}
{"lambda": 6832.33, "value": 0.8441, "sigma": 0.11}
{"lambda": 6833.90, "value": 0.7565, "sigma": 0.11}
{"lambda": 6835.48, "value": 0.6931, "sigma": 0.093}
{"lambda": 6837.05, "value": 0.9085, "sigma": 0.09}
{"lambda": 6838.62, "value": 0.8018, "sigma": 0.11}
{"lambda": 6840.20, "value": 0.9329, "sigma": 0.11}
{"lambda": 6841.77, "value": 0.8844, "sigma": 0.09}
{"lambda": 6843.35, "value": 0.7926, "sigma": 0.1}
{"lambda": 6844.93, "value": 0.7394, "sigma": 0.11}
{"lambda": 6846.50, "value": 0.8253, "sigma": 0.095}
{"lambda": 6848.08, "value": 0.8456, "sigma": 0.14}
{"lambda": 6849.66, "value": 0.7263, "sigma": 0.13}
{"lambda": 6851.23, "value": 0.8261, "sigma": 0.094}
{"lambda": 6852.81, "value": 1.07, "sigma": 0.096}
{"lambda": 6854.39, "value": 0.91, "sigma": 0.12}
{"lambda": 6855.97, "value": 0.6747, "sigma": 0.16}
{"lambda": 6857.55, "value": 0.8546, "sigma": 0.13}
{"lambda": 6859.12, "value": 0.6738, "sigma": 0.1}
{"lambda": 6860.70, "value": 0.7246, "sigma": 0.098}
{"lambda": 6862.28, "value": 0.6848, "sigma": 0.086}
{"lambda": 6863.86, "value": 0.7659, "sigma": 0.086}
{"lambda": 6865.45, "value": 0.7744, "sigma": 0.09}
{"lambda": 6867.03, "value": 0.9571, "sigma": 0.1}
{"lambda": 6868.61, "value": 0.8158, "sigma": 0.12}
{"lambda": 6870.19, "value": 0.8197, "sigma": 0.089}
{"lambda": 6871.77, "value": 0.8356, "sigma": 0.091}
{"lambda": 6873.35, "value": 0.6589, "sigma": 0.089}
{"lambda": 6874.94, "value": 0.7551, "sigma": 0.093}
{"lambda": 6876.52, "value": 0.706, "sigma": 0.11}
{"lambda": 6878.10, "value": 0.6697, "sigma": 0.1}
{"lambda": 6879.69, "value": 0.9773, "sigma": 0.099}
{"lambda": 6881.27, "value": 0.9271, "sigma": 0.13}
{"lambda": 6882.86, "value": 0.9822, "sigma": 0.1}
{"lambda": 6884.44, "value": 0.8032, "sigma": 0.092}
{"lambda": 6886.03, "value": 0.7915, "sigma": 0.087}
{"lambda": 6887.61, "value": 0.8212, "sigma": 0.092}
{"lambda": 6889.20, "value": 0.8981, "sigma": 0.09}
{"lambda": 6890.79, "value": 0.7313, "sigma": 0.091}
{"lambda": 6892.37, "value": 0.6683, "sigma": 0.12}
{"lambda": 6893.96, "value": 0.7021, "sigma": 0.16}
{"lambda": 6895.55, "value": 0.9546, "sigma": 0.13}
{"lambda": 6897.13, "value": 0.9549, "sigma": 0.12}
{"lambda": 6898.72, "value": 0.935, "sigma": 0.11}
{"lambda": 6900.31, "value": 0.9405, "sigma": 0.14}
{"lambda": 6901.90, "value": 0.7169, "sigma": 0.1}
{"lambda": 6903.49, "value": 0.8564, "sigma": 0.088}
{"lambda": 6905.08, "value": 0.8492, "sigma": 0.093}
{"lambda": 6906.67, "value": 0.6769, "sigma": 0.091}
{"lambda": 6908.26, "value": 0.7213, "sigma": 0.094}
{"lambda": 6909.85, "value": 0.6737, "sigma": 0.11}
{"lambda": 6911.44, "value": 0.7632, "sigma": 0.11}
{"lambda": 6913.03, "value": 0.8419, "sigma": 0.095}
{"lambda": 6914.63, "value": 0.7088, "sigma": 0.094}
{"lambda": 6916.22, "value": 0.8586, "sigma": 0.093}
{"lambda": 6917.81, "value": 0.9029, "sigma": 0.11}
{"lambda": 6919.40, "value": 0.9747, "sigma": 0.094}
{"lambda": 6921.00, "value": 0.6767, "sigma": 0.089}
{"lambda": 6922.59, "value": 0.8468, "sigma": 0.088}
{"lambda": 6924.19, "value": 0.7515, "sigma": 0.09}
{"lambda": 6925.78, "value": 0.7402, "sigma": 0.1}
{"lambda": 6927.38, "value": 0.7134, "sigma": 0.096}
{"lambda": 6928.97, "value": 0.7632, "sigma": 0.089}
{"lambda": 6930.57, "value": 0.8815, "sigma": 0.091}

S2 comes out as 1.3 angstrom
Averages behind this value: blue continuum 0.886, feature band 0.835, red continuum 0.839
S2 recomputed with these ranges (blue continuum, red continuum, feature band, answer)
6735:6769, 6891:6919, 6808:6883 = 2.1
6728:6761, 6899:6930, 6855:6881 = 1.3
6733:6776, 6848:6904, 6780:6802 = 0.4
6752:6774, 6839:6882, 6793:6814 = 0.5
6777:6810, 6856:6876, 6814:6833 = -0.8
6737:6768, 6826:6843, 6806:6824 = 0.6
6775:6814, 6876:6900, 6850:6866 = 0.7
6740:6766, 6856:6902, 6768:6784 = 1.0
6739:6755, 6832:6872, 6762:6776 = 0.8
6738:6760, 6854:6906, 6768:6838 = 2.4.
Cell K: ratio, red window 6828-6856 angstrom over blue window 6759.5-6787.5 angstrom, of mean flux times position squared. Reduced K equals 1.04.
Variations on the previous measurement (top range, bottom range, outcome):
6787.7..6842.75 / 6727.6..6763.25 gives 0.96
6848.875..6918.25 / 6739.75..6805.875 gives 0.98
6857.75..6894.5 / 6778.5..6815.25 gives 0.98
